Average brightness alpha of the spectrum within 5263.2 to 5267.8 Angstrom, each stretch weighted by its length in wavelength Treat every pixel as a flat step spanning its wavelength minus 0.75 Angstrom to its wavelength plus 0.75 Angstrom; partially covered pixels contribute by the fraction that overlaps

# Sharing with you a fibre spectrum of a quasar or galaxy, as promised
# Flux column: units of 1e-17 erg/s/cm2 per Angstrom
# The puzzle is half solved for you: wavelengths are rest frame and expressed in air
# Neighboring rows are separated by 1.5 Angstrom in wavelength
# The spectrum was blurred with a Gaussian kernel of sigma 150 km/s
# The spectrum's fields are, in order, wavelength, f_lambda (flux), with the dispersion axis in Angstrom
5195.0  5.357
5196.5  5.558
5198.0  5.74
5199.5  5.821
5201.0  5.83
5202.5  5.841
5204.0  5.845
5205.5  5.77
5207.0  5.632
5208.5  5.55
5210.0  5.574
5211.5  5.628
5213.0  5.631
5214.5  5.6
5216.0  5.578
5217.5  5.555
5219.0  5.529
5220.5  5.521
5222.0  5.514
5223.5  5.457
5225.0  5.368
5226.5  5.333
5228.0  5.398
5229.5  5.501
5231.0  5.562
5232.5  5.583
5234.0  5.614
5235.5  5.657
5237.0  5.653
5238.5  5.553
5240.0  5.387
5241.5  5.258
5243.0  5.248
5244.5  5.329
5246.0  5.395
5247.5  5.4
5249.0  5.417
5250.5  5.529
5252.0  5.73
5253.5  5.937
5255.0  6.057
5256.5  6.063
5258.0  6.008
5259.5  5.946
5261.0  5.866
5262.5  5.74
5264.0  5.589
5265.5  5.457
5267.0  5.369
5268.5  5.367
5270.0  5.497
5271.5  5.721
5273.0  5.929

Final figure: 5.47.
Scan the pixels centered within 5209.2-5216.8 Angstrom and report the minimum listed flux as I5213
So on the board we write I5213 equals 5.574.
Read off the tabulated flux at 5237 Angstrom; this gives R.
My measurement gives 5.653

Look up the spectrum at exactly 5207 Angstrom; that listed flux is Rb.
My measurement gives 5.632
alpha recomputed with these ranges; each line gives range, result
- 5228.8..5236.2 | 5.58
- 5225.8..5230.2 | 5.41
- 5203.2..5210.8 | 5.67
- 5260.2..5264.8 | 5.73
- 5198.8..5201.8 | 5.83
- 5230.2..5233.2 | 5.57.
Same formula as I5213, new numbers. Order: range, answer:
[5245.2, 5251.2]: 5.395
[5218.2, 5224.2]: 5.457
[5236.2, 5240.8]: 5.387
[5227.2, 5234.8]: 5.398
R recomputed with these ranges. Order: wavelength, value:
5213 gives 5.631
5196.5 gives 5.558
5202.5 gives 5.841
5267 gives 5.369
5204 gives 5.845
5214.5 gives 5.6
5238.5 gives 5.553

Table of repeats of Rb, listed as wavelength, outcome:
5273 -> 5.929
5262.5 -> 5.74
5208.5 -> 5.55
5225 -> 5.368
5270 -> 5.497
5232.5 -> 5.583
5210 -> 5.574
